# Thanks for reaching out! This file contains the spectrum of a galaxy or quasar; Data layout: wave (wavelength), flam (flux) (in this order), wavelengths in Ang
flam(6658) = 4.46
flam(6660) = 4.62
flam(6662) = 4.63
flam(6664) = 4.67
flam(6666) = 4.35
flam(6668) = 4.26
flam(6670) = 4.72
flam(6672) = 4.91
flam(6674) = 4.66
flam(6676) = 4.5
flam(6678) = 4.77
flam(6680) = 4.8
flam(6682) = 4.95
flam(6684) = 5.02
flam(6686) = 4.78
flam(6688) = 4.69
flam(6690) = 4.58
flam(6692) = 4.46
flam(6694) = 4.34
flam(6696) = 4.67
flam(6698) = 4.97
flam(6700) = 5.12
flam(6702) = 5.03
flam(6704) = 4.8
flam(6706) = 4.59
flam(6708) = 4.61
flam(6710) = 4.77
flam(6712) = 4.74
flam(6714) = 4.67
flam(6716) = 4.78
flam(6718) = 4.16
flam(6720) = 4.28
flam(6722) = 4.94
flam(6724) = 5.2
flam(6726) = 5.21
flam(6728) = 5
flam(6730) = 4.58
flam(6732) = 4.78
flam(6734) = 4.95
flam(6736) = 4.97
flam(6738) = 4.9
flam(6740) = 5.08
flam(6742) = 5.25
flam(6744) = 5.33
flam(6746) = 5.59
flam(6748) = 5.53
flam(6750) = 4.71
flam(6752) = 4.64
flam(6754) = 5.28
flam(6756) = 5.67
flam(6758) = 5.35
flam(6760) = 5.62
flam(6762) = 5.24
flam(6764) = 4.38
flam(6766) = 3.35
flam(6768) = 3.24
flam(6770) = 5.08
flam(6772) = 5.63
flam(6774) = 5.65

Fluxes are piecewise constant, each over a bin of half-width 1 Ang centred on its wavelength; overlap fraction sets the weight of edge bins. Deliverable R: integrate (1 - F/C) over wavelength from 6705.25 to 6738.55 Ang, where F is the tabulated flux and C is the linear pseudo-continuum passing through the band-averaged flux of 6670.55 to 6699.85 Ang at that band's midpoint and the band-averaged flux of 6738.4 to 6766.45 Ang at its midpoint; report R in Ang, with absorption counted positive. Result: 1.1 Ang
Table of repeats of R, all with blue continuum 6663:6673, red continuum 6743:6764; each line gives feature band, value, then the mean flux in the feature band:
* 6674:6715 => 0.4 Ang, 4.74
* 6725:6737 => 0.4 Ang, 4.92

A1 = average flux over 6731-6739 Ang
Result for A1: 4.9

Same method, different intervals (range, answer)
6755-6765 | 5.25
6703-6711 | 4.69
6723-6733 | 4.95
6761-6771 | 4.26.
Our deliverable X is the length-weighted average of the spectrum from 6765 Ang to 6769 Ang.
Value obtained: 3.29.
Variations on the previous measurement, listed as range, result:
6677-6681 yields 4.79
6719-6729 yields 4.93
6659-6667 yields 4.57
